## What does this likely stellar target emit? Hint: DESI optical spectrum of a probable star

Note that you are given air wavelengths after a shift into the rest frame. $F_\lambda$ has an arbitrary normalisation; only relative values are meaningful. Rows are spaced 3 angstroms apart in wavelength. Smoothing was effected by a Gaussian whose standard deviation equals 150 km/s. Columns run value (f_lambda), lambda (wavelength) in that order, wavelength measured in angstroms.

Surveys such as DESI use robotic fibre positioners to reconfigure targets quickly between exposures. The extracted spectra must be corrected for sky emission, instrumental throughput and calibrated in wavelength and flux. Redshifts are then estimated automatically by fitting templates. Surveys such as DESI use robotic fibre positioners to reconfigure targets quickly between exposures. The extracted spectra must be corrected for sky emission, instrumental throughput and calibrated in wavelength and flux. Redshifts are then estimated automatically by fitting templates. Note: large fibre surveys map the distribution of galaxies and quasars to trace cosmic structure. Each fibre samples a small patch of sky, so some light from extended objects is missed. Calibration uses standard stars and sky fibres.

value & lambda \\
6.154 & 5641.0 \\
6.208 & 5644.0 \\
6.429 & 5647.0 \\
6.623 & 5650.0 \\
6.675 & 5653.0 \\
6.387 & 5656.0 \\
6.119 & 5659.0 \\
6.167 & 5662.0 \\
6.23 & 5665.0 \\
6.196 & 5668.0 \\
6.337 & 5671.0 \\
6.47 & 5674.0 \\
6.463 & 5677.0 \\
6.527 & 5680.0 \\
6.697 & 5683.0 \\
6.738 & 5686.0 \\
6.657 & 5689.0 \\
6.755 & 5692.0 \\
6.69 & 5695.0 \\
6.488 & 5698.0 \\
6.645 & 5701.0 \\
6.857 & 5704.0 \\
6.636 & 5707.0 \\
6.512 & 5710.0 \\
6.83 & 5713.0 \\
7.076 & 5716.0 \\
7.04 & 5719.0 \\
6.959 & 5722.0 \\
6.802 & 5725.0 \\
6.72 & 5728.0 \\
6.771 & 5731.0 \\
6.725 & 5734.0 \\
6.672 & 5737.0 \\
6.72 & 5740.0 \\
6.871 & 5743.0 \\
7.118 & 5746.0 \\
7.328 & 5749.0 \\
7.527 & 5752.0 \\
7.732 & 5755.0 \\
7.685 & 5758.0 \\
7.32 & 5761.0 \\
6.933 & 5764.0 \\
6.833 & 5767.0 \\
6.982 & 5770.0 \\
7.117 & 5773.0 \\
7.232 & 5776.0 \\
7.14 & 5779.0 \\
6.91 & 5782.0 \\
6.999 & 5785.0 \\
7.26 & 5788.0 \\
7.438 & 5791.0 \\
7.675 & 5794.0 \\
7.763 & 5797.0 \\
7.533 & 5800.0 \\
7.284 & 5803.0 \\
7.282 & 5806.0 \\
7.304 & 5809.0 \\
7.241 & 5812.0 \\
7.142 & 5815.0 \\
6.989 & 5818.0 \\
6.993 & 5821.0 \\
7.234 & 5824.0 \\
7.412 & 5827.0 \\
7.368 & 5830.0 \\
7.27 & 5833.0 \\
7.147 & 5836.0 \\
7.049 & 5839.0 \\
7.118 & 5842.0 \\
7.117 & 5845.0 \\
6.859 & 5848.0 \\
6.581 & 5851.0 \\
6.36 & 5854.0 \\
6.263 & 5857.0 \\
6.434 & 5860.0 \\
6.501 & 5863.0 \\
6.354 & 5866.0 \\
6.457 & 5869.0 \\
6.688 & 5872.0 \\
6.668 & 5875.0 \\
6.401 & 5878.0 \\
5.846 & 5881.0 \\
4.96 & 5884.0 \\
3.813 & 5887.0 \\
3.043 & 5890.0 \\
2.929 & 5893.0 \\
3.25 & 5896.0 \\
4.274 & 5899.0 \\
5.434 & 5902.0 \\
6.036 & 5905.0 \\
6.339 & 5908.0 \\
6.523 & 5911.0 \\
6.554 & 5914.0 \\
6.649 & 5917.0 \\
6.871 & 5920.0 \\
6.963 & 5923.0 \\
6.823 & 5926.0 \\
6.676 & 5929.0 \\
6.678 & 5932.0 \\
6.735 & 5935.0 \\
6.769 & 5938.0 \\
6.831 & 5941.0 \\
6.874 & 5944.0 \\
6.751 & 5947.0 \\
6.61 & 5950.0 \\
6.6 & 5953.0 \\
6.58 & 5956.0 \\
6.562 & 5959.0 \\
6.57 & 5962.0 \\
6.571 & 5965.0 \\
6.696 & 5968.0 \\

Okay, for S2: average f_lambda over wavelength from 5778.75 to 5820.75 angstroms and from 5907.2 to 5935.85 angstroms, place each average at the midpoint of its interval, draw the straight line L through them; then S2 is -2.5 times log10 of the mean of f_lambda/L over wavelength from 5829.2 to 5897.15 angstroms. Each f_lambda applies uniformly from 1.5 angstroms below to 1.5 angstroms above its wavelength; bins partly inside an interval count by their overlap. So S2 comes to 0.162 mag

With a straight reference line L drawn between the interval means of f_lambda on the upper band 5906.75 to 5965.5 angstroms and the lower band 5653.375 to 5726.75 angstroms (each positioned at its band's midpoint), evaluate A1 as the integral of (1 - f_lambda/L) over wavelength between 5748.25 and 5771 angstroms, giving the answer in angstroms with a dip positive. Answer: -2.33 angstroms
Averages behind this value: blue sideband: 6.6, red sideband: 6.68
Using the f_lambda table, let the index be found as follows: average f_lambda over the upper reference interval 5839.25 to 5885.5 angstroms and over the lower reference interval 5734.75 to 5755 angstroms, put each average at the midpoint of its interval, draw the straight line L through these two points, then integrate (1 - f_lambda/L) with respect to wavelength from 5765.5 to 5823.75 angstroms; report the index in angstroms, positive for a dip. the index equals -3.4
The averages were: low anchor 7.08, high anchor 6.46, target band 7.22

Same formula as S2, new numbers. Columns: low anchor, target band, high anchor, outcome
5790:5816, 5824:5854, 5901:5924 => 0.00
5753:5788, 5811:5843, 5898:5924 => -0.06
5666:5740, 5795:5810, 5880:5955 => -0.18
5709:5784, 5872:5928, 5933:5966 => 0.21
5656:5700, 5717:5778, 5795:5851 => -0.04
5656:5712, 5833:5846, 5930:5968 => -0.08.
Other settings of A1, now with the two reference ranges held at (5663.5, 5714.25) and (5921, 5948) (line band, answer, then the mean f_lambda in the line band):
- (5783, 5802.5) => -2.22 angstroms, 7.42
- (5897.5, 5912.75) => 2.32 angstroms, 5.73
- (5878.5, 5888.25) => 2.44 angstroms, 5.06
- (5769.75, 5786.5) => -1.05 angstroms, 7.07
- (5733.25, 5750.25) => -0.74 angstroms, 6.91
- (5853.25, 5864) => 0.54 angstroms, 6.39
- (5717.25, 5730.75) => -0.55 angstroms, 6.87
